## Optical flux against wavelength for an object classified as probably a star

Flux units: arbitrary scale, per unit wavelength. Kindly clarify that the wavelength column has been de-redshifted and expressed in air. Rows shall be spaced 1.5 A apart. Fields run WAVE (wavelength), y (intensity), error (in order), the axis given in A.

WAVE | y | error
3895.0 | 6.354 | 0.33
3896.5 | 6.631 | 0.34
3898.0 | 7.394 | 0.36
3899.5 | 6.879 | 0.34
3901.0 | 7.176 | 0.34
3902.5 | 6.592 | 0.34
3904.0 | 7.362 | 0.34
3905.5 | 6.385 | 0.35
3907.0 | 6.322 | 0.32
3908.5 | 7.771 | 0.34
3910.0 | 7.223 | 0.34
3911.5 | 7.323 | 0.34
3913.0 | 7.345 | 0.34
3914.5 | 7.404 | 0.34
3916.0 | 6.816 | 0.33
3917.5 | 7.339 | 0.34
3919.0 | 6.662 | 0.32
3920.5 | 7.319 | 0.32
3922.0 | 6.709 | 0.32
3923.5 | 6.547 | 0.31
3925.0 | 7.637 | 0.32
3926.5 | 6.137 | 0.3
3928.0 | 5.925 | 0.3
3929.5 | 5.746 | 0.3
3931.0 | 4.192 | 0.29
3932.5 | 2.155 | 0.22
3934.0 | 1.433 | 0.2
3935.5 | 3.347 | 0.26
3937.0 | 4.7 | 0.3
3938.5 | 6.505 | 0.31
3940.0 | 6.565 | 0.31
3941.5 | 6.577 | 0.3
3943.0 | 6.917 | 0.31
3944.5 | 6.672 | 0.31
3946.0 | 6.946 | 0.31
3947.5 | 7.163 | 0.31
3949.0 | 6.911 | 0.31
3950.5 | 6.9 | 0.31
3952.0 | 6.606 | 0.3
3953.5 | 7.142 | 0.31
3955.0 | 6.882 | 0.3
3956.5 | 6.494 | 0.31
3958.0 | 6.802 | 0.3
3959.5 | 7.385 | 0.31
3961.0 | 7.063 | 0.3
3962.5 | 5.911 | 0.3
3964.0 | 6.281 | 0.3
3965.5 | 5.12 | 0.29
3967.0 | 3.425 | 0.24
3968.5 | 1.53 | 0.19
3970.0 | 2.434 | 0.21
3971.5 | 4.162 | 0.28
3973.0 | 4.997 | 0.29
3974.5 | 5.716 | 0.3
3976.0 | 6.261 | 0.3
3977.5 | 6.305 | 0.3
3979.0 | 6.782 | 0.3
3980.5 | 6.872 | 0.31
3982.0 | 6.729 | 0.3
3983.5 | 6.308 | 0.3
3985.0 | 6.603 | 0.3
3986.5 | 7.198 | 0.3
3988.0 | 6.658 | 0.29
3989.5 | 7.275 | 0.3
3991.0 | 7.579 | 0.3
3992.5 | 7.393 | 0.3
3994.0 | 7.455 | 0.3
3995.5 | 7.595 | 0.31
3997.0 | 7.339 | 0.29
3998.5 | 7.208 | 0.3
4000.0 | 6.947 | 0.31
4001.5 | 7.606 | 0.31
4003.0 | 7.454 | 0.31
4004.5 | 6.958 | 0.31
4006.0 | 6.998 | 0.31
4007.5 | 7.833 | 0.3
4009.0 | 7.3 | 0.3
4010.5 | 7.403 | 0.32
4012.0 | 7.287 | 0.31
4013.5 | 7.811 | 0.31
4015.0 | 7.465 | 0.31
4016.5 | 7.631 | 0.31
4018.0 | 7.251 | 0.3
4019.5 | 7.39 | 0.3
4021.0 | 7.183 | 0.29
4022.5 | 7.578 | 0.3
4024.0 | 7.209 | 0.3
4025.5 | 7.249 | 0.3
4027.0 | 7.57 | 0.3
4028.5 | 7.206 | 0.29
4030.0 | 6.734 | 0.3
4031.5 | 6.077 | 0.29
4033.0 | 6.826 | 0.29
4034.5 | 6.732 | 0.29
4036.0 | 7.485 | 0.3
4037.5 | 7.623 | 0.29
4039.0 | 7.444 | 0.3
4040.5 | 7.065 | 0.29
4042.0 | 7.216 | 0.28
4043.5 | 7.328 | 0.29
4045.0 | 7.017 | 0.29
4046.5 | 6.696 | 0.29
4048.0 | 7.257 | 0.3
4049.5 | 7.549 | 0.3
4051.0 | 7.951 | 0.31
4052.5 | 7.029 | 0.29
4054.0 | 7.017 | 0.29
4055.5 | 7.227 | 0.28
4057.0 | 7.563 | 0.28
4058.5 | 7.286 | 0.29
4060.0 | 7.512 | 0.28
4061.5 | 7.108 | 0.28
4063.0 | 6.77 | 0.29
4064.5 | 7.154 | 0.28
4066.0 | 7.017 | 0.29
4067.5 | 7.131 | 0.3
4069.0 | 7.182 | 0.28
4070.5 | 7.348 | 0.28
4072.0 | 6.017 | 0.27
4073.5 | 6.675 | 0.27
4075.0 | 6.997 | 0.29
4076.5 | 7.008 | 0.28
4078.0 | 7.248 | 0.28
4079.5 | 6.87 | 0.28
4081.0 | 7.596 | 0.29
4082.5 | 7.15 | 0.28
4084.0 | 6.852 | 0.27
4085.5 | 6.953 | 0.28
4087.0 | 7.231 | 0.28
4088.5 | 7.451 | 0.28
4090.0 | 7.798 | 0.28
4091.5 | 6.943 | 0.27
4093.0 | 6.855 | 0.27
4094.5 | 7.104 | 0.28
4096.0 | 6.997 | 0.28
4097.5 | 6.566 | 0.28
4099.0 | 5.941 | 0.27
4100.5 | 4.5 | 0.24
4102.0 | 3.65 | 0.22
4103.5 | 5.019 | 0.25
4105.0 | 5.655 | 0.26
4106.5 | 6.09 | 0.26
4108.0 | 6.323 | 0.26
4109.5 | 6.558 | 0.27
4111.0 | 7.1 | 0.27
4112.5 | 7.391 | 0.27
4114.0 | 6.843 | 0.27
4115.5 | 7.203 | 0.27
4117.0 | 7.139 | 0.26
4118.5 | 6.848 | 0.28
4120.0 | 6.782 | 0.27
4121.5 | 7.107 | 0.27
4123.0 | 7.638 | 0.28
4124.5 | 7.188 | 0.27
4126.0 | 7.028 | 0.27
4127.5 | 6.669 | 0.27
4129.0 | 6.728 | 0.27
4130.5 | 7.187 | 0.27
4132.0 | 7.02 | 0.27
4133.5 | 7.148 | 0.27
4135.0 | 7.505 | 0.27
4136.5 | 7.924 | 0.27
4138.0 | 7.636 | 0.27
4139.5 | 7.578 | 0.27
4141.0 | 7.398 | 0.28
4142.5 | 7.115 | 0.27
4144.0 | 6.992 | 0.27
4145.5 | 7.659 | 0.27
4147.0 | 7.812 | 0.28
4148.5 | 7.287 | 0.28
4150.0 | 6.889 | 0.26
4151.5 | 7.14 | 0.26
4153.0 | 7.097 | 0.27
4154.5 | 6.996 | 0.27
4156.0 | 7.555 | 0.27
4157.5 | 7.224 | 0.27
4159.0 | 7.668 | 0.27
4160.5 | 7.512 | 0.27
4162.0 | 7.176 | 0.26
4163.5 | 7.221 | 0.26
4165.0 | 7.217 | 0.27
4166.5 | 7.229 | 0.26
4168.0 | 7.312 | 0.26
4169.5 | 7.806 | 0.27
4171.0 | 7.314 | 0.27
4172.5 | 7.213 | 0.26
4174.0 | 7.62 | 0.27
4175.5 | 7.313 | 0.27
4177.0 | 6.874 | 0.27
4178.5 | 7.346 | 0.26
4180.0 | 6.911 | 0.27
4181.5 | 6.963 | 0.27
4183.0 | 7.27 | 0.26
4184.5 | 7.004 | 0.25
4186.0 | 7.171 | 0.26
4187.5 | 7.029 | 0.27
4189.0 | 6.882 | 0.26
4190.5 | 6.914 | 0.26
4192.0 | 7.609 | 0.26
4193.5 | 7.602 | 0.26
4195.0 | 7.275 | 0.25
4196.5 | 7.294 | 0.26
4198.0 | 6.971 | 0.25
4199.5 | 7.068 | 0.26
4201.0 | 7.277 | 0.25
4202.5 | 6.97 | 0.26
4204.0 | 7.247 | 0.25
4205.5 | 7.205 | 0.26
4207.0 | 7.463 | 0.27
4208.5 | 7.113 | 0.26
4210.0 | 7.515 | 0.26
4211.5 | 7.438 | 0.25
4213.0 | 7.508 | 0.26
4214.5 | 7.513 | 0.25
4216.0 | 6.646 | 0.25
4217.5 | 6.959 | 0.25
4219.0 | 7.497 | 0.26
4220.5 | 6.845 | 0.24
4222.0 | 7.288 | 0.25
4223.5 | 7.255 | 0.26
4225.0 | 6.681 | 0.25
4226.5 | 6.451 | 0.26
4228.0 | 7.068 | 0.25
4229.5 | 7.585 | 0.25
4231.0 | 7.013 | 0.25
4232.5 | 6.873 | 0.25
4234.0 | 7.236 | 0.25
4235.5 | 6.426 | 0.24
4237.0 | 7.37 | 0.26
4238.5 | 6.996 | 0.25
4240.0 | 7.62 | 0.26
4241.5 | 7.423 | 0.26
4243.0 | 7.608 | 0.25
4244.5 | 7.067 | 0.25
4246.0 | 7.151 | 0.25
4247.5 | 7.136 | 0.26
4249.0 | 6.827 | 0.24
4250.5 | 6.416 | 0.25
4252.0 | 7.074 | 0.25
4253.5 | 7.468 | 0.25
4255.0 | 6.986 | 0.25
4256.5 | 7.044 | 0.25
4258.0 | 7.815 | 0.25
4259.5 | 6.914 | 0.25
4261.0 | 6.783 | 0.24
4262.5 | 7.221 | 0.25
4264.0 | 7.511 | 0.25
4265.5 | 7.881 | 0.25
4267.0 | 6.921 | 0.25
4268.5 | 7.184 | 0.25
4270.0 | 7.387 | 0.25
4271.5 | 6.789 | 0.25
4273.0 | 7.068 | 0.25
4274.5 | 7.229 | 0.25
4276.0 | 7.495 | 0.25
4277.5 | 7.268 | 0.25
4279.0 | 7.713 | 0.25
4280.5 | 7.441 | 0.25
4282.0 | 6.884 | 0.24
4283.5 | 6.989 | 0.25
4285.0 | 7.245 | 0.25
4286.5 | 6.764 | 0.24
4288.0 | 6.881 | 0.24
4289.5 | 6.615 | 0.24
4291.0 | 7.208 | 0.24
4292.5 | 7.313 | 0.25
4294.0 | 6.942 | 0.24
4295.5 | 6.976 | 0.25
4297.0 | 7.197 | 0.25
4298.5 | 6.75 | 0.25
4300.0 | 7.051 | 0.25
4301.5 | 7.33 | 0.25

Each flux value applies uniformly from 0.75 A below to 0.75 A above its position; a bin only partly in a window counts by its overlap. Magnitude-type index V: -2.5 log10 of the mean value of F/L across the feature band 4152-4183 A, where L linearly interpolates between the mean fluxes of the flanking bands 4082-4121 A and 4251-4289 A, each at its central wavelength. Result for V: -0.071 mag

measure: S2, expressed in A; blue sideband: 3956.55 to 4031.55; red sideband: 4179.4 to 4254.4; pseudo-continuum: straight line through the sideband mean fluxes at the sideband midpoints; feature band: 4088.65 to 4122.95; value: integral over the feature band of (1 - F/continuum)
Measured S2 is 1.9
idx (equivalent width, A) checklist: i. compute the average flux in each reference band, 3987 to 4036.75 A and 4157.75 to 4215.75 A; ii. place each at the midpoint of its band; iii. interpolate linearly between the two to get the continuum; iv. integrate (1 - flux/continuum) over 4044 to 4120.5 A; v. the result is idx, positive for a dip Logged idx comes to 4.35 A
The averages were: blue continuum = 7.26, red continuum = 7.26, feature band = 6.85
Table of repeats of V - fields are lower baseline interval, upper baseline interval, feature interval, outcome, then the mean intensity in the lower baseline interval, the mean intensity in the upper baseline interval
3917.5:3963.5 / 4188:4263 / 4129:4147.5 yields -0.08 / 6.15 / 7.15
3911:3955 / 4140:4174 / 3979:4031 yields -0.11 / 6.2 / 7.32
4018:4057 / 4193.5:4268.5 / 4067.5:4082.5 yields 0.03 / 7.19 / 7.17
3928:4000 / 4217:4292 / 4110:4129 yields -0.07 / 6.01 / 7.13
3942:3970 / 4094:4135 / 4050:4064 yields -0.14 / 6.13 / 6.59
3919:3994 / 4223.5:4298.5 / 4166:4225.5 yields -0.05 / 6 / 7.12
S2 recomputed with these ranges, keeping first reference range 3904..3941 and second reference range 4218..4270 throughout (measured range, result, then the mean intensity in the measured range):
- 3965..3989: 3.1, 5.47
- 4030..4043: -1.2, 7.04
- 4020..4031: -1.4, 7.22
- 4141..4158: -1.1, 7.26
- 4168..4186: -0.8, 7.24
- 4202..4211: -0.3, 7.27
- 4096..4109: 2.1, 5.58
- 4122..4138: -1.1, 7.22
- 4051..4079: -2.3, 7.09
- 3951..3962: -1.2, 6.89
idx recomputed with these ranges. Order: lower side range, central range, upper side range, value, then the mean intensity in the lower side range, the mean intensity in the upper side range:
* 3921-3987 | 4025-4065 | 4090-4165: -4.8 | 5.83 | 6.92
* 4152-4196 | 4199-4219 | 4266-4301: -0.1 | 7.25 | 7.11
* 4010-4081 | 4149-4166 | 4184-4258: -0.2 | 7.18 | 7.15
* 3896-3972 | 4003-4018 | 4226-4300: -2.4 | 6.14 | 7.13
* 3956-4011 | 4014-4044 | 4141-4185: -2.7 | 6.41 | 7.27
